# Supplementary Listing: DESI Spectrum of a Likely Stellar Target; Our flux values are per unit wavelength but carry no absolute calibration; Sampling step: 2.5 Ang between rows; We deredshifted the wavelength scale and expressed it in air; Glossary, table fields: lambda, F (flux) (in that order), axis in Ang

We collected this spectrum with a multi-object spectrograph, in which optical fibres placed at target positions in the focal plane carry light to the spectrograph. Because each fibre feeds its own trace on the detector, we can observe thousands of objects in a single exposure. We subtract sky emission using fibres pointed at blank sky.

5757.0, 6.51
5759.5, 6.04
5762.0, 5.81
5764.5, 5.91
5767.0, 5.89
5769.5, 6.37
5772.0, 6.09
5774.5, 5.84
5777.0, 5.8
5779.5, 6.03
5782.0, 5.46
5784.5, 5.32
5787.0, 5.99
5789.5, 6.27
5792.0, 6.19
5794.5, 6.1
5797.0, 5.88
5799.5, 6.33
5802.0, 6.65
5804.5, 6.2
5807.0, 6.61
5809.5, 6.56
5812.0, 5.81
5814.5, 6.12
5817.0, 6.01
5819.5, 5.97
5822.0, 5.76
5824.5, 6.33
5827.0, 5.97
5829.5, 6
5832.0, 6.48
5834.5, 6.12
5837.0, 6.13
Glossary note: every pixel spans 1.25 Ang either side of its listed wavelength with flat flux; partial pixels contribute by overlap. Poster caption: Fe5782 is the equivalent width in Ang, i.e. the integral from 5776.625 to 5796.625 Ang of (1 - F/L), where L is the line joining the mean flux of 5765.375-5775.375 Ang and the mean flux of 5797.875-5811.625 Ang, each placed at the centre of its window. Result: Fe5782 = 1.0 Ang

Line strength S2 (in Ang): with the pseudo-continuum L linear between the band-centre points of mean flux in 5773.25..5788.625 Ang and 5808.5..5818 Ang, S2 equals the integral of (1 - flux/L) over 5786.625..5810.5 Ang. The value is -1.3 Ang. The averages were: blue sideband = 5.75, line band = 6.29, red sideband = 6.12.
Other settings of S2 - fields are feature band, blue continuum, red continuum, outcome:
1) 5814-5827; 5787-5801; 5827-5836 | 0.28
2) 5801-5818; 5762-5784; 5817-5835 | -0.72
